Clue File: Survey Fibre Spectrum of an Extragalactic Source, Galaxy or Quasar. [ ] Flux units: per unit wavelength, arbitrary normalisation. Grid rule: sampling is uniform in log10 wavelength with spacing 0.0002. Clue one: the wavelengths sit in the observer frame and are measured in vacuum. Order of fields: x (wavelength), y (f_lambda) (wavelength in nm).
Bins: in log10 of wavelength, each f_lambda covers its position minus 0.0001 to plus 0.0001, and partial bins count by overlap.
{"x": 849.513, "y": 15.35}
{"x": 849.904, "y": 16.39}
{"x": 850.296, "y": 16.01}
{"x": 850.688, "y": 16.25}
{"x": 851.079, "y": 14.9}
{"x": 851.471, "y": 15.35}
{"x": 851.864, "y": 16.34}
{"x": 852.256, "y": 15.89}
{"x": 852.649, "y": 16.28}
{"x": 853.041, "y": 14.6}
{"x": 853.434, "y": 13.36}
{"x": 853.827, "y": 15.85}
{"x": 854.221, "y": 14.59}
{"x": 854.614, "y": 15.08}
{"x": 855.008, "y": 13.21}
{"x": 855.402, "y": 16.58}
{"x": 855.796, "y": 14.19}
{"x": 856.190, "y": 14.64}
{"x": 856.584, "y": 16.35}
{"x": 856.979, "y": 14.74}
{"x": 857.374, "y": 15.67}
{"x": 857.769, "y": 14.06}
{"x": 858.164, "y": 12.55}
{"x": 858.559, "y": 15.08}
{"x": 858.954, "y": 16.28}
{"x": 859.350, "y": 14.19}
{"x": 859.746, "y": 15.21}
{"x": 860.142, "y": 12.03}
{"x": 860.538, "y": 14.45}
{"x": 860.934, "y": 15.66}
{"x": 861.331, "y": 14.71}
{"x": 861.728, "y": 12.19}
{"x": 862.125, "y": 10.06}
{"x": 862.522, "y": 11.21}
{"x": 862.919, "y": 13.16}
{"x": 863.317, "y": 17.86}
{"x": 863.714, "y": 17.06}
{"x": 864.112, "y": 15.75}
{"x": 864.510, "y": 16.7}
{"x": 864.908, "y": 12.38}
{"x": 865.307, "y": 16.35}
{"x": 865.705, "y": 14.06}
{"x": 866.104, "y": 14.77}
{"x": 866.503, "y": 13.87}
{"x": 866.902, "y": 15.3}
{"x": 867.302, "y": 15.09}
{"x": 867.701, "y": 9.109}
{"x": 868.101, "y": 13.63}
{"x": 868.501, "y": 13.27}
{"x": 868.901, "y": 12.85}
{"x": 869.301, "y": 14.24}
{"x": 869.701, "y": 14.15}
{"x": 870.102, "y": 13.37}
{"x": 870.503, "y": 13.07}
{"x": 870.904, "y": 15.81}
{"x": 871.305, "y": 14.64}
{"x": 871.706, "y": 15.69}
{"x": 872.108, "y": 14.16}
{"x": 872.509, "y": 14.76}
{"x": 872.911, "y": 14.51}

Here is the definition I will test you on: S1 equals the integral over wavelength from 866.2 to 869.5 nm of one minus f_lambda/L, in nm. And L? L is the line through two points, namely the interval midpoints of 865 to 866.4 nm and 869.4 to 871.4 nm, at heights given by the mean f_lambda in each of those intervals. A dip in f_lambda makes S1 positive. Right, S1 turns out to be 0.24 nm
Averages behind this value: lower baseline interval 14.8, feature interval 13.5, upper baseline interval 14.2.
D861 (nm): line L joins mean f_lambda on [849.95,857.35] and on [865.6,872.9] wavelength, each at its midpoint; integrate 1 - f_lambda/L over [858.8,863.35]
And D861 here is 0.29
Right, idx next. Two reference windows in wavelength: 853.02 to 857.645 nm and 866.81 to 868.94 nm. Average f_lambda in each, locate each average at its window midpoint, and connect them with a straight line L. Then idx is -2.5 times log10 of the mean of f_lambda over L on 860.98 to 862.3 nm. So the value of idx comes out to 0.10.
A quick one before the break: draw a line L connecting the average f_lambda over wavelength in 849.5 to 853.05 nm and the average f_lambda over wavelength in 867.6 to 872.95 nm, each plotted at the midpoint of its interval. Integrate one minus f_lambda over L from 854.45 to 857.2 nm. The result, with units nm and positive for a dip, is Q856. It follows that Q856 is 0.07 nm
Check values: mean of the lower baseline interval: 15.8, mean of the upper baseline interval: 13.9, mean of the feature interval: 15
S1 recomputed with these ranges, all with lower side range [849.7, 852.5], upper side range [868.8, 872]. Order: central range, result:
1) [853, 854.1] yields 0.08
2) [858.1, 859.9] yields 0.05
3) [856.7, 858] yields 0.04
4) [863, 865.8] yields -0.17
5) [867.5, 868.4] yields 0.18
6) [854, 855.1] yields 0.08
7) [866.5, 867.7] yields 0.05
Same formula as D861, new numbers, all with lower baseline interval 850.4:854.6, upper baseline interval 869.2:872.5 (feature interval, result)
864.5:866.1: 0.01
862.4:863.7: 0.01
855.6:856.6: 0.02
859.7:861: 0.07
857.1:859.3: 0.05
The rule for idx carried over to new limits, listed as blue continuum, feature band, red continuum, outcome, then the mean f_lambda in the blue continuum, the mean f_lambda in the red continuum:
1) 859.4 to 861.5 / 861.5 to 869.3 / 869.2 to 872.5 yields 0.04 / 14.4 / 14.4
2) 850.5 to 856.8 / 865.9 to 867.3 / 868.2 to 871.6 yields -0.04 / 15.2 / 14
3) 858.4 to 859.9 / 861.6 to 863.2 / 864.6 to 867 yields 0.24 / 15.2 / 14.5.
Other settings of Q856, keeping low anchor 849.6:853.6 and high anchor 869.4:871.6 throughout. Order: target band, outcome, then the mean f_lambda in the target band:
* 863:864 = -0.14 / 16.8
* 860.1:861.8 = 0.09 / 14.1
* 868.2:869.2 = 0.08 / 13.2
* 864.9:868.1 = 0.13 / 13.9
